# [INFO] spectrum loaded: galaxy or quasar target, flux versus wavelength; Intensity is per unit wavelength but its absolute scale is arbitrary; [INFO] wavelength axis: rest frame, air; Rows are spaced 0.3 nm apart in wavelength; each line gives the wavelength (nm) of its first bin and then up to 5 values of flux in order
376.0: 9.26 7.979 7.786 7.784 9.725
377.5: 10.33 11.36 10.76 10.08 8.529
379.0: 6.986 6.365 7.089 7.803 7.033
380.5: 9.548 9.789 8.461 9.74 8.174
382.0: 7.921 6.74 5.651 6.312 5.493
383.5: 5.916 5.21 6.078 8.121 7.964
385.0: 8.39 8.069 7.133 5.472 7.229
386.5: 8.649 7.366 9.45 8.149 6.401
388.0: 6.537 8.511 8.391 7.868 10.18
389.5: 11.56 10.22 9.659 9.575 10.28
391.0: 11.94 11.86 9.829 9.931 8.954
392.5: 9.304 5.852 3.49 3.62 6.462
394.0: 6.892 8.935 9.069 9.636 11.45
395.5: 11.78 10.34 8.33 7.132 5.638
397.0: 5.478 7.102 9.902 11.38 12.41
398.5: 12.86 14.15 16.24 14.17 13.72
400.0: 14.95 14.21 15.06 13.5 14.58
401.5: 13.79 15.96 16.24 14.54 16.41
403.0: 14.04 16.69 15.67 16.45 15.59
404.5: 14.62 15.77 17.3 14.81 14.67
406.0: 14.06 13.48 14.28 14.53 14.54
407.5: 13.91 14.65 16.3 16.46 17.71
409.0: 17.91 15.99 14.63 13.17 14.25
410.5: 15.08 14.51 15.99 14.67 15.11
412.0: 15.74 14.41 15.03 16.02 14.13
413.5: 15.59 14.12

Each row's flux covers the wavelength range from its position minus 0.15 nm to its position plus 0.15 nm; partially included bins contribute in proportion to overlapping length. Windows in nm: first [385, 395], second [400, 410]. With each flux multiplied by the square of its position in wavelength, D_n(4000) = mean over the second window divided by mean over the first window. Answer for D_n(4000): 1.96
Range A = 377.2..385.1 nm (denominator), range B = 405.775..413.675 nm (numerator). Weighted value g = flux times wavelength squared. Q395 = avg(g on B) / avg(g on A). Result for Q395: 2.2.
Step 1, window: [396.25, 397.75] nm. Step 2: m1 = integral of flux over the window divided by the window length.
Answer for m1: 7.05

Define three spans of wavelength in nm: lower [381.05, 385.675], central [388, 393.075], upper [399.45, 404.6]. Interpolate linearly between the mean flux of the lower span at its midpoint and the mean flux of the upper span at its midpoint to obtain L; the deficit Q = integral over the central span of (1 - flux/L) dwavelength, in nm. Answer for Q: 0.39 nm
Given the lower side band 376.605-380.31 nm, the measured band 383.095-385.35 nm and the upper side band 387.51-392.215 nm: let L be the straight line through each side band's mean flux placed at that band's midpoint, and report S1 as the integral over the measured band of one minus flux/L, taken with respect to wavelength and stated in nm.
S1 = 0.54 nm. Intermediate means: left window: 8.64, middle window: 6.88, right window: 9.48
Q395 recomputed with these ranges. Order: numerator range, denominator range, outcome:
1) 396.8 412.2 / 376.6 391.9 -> 1.92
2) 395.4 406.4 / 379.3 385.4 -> 1.98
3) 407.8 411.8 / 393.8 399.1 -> 1.70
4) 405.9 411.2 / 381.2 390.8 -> 2.14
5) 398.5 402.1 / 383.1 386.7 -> 2.25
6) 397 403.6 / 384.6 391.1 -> 1.71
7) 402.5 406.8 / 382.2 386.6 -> 2.48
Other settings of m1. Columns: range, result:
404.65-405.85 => 15.6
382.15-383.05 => 6.23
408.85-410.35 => 15.2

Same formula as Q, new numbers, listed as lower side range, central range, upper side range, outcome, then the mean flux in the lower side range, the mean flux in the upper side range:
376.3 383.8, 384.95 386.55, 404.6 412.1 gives 0.36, 8.08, 15.2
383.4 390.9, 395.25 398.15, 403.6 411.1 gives 0.68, 8.14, 15.2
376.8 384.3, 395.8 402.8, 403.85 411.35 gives 0.35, 7.96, 15.2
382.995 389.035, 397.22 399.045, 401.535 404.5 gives 0.21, 7.31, 15.6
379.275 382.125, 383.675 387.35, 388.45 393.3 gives 0.54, 8.27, 9.25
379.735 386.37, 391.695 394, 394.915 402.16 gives 0.76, 7.38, 12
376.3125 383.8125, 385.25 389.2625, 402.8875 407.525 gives 0.93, 8.07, 15.1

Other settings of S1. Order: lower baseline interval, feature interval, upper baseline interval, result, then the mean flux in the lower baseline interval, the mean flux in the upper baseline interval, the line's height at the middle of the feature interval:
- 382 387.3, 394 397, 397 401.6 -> 0.67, 7.05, 12.9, 11.4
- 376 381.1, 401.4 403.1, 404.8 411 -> -0.16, 8.69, 15.1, 13.9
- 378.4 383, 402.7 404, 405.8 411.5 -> -0.20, 7.83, 15.1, 13.7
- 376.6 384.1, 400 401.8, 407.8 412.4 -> -0.18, 7.99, 15.4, 13.1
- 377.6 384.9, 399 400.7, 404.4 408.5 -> -0.21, 7.82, 14.9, 13.1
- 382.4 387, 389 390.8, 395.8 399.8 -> -0.39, 6.9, 10.6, 8.37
